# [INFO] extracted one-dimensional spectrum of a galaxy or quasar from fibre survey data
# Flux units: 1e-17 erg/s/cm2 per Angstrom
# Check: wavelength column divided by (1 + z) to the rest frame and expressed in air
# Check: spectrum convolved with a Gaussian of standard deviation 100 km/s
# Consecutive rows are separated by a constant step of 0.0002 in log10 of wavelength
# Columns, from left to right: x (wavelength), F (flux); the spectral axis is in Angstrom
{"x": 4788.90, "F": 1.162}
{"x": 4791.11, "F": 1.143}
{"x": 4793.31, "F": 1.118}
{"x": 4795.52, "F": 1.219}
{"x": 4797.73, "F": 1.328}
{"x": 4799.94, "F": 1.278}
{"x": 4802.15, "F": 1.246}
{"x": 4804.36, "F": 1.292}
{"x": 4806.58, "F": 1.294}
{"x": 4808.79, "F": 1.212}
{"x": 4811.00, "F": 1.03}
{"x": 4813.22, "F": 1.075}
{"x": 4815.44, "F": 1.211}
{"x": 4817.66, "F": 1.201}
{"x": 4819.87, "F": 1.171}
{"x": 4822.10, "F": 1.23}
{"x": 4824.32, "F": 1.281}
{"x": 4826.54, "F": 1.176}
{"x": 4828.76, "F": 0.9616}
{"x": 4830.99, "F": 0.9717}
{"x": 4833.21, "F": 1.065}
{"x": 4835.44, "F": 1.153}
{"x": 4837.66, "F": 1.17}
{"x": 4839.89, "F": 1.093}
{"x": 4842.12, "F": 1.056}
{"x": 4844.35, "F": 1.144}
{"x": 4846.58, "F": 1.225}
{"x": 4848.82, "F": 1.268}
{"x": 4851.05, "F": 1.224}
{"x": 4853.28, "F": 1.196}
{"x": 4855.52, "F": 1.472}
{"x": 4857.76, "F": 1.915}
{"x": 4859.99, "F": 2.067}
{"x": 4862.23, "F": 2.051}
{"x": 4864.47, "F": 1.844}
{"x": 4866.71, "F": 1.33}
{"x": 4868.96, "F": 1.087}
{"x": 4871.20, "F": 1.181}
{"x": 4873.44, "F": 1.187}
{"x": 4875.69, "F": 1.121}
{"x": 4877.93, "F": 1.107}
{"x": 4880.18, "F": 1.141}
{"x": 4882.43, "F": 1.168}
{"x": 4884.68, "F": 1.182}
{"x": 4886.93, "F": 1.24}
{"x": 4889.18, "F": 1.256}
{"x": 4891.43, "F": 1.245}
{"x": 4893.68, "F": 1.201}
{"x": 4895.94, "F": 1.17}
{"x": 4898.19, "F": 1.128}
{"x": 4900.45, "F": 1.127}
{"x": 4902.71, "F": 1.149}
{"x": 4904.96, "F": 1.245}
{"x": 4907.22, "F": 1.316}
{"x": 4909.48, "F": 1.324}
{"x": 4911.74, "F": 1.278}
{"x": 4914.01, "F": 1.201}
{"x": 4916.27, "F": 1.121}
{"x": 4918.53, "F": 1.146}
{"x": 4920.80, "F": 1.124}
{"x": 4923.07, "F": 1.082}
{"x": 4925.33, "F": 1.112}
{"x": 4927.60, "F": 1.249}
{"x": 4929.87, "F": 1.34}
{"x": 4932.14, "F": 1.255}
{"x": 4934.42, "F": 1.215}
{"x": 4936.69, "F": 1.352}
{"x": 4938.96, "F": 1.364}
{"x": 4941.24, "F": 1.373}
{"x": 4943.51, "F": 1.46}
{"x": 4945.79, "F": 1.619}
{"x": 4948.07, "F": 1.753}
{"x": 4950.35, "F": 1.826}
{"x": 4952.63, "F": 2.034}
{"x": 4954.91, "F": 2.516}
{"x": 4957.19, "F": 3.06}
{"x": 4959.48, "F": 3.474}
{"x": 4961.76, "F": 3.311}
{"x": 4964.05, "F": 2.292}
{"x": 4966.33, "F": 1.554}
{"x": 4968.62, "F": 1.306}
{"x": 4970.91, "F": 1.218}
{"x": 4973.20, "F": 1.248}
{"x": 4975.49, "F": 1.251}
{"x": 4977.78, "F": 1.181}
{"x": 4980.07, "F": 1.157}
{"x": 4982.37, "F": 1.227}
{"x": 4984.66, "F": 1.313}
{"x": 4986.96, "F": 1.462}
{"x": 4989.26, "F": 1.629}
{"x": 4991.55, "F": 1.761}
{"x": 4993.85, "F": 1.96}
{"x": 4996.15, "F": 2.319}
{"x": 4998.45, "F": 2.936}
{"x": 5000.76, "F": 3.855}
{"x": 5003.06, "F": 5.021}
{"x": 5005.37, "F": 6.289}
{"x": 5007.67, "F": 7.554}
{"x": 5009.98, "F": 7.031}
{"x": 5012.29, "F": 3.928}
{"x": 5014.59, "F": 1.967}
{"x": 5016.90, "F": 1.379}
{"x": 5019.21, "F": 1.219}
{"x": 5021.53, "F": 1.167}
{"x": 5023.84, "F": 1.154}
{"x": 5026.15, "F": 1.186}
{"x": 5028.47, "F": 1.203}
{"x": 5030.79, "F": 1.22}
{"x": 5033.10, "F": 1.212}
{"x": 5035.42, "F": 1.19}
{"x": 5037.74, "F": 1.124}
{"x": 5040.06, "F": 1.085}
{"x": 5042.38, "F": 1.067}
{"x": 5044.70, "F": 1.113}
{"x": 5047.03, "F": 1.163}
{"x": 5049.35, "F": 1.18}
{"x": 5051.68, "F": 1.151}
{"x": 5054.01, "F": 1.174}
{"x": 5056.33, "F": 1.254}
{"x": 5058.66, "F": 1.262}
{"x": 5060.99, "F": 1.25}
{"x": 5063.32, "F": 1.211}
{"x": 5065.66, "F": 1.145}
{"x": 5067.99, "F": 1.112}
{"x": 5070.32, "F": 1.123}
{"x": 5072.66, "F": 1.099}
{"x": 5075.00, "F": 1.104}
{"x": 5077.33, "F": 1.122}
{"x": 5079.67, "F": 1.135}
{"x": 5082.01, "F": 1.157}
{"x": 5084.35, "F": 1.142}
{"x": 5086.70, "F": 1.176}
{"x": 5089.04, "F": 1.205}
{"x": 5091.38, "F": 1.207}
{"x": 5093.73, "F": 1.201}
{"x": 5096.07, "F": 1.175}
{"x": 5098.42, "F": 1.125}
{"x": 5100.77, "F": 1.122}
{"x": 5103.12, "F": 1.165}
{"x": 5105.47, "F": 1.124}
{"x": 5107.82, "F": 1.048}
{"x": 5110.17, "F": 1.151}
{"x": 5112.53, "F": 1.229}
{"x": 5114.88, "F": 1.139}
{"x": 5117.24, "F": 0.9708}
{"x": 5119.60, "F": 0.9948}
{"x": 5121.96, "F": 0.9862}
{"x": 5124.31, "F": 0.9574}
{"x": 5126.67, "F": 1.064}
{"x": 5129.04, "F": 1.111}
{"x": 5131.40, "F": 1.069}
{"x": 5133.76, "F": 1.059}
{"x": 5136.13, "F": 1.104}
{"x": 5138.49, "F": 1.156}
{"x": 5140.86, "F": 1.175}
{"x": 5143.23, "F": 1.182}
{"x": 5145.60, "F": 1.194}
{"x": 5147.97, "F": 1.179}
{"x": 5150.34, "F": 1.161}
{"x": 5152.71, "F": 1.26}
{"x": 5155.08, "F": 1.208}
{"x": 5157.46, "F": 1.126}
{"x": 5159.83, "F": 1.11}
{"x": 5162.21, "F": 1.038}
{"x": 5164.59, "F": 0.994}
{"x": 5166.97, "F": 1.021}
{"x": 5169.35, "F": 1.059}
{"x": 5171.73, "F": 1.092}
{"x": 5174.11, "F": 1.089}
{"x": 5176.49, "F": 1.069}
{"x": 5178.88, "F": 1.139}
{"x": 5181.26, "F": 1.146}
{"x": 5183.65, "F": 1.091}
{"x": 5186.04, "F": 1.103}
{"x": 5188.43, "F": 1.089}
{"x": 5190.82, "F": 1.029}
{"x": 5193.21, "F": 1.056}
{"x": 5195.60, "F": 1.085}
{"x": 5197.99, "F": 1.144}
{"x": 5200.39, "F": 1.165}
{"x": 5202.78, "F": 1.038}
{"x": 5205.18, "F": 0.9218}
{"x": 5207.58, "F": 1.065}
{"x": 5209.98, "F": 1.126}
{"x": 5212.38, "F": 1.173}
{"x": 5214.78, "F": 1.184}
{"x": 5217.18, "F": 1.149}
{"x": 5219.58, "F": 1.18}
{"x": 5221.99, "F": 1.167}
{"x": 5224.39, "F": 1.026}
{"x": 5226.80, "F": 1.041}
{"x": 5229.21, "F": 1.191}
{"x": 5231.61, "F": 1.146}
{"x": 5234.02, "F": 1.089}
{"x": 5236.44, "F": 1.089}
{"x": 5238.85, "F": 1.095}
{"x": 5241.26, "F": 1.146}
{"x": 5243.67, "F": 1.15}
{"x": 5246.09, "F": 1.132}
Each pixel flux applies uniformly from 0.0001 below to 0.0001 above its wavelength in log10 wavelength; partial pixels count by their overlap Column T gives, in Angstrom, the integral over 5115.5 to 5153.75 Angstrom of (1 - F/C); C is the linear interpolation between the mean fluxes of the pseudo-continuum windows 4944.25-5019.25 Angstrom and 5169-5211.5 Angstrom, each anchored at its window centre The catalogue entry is 9.5 Angstrom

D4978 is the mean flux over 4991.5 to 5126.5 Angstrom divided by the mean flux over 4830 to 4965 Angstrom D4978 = 1.2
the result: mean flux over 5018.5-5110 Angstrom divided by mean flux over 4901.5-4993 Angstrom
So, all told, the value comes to 0.75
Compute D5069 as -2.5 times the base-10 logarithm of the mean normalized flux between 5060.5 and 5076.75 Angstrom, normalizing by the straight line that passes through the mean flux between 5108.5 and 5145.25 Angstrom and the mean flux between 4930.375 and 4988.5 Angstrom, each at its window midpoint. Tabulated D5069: 0.144 mag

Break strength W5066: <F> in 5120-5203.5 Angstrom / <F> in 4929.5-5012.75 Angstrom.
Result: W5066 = 0.46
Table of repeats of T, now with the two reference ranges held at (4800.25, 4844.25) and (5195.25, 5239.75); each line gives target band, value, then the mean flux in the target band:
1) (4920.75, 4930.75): -0.4 Angstrom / 1.18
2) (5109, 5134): 1.2 Angstrom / 1.07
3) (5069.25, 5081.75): 0.1 Angstrom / 1.12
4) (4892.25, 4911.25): -1.1 Angstrom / 1.21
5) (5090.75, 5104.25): -0.5 Angstrom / 1.16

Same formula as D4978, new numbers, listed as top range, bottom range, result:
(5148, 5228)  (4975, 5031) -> 0.44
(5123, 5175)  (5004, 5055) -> 0.52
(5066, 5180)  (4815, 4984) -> 0.80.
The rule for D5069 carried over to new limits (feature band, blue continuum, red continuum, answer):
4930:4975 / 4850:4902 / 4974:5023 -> 0.20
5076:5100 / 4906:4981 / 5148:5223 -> 0.12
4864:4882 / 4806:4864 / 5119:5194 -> 0.02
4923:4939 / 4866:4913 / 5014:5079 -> -0.05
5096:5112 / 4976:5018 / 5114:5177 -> 0.39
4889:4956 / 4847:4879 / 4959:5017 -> 0.45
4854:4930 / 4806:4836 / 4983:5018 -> 0.44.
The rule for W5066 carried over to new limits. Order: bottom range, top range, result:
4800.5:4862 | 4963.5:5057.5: 1.61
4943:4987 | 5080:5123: 0.62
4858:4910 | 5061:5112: 0.88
